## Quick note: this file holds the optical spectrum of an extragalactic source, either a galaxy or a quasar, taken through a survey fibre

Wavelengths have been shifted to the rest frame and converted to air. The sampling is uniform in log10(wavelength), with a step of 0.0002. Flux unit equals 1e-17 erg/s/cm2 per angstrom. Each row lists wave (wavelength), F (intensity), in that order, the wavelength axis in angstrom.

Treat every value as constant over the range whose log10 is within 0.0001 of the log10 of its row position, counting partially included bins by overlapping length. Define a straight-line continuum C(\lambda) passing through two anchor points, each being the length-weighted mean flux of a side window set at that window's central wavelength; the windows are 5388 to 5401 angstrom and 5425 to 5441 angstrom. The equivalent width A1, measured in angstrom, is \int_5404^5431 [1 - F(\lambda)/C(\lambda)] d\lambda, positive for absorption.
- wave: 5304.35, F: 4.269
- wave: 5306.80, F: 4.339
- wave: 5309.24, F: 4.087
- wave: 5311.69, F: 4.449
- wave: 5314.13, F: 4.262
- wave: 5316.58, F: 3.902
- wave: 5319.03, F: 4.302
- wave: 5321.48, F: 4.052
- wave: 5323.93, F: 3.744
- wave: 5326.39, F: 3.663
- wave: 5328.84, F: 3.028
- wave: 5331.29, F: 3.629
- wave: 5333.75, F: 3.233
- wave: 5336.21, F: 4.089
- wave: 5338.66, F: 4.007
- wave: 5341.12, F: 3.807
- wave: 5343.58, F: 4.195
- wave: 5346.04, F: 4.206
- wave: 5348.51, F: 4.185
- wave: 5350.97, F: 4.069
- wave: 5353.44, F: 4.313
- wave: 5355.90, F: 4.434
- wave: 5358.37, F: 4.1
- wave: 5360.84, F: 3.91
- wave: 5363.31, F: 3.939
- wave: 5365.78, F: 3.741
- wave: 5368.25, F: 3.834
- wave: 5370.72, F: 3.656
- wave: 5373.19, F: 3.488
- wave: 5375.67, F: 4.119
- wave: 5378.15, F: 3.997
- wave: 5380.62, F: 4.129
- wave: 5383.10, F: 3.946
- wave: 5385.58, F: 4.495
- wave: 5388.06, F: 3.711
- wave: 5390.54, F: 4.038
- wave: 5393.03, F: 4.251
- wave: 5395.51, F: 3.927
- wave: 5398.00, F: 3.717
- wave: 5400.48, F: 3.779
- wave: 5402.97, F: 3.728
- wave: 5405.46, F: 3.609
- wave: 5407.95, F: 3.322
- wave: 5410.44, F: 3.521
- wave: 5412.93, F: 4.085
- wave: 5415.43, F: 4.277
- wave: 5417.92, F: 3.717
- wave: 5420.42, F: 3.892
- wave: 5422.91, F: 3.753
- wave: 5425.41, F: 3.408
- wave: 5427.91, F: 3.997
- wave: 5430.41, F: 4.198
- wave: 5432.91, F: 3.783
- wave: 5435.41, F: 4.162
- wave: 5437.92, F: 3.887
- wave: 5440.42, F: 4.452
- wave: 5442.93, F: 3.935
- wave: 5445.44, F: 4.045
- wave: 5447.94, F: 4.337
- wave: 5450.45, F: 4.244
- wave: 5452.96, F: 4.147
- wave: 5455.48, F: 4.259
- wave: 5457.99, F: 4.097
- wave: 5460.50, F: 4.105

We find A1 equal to 1.23 angstrom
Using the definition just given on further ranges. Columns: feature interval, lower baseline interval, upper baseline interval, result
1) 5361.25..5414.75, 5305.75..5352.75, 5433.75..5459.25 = 2.5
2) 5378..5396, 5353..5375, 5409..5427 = -0.9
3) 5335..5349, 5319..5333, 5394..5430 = -1.5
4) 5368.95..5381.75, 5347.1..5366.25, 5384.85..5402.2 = 0.5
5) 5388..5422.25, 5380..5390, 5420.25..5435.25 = 1.2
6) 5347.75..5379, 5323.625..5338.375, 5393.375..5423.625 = -2.7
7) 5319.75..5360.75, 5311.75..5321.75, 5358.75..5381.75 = 1.1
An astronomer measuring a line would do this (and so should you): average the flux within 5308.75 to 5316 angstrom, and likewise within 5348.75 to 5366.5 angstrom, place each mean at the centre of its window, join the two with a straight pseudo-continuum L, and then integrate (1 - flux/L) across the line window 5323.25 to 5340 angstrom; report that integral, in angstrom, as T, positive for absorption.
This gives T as 2.23 angstrom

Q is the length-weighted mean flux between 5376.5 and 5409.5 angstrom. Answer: 3.9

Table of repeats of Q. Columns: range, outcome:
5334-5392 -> 4.01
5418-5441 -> 3.92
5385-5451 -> 3.93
